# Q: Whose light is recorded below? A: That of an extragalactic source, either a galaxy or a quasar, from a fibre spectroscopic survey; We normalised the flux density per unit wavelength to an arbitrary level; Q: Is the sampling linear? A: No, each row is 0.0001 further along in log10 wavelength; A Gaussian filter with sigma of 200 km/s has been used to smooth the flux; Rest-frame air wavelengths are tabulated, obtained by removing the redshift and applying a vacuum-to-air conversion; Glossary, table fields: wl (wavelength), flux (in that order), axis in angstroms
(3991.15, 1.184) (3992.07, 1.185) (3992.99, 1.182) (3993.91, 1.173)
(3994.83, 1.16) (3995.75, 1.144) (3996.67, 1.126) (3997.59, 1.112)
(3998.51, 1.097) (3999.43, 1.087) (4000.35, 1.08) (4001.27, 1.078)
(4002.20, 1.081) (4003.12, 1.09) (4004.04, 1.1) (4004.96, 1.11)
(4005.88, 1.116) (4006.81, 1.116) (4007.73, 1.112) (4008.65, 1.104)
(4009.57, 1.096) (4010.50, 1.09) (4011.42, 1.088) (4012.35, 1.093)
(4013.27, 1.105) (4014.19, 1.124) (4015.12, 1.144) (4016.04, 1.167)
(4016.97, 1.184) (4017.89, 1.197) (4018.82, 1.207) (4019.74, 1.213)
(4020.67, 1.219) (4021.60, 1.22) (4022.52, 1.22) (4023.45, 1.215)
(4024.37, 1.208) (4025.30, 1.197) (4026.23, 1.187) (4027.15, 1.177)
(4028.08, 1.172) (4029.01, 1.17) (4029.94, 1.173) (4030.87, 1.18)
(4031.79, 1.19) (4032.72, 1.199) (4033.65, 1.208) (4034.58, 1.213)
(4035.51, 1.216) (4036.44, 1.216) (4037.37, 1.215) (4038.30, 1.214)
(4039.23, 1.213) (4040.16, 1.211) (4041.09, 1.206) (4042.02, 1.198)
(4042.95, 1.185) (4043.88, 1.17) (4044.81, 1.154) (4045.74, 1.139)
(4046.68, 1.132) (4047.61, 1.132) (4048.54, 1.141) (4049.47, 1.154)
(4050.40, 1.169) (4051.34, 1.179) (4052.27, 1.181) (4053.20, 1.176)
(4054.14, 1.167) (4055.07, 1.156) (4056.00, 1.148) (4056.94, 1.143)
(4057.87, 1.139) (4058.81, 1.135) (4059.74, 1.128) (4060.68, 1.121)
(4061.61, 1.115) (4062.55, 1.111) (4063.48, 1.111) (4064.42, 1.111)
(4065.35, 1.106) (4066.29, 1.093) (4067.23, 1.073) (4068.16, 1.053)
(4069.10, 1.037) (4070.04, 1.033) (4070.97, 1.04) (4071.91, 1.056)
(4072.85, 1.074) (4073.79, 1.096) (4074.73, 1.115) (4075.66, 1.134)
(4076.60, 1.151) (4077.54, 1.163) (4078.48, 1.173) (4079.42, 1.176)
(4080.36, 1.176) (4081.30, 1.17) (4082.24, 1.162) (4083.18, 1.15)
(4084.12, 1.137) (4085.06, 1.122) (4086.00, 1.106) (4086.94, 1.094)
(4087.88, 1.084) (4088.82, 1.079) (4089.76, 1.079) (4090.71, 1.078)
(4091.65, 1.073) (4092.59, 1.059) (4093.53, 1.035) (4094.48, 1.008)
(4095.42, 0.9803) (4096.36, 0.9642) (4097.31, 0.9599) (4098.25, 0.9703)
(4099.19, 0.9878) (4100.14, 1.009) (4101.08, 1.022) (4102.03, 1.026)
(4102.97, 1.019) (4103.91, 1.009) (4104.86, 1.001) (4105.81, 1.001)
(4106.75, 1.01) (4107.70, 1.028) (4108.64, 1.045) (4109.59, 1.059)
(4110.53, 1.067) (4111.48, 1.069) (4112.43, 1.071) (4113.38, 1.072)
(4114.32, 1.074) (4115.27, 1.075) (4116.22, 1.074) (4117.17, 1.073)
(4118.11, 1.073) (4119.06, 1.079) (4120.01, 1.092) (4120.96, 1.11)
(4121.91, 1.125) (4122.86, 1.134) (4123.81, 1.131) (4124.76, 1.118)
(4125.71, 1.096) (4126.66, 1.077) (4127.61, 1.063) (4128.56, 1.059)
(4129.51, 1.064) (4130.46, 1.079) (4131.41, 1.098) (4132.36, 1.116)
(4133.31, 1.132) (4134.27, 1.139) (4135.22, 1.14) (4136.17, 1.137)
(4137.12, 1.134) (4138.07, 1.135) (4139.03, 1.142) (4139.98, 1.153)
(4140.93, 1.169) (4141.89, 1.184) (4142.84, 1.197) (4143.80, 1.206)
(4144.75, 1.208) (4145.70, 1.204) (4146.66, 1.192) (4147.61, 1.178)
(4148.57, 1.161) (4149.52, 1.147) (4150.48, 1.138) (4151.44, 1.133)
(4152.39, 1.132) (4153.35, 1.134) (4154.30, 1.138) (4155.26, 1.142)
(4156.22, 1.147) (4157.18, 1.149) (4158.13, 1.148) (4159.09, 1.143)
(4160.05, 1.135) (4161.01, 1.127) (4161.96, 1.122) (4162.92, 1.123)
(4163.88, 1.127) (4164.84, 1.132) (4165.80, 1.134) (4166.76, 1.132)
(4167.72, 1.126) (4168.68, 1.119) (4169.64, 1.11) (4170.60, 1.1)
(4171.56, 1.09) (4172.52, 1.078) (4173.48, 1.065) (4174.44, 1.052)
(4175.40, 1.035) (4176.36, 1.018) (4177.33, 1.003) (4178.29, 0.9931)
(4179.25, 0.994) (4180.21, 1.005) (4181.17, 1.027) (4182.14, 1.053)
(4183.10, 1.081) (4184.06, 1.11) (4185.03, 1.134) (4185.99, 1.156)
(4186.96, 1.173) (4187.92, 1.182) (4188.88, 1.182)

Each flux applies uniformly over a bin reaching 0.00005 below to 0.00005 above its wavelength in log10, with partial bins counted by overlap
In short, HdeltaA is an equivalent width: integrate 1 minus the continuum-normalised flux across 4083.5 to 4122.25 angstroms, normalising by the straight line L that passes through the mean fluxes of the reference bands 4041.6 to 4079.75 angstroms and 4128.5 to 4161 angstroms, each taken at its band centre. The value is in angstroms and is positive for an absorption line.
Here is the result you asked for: 2.9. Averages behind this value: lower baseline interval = 1.13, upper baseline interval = 1.15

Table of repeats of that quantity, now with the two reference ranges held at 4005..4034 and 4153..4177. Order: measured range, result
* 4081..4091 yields 0.22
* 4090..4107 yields 1.84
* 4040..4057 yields -0.18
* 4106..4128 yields 0.99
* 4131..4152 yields -0.68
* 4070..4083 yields 0.19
